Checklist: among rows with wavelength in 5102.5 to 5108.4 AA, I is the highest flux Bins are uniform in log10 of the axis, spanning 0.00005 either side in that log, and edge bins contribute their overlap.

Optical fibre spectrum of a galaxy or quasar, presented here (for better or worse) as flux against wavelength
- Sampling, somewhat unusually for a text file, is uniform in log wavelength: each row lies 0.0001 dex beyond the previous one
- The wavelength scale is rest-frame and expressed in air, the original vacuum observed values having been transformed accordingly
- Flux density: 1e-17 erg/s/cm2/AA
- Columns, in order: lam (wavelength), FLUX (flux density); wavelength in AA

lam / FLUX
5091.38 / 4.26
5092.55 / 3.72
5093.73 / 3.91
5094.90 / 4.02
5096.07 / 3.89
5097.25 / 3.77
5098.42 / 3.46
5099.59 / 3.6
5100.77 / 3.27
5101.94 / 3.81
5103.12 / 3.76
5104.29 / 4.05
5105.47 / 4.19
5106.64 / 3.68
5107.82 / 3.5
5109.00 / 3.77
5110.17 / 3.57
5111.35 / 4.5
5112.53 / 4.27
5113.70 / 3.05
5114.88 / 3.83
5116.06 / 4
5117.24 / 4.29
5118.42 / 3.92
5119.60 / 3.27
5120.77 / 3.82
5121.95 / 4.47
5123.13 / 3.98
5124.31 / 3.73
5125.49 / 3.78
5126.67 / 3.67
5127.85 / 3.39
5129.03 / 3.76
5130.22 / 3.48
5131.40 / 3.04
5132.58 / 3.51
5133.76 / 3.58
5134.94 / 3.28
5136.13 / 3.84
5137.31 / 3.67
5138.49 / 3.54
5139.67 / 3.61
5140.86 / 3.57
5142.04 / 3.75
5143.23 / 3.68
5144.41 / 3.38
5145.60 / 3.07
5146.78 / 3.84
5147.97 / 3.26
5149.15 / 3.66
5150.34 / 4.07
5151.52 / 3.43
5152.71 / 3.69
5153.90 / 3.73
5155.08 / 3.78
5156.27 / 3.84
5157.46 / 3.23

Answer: 4.19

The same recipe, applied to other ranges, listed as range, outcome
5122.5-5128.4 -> 3.98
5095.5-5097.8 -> 3.89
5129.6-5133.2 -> 3.51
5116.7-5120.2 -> 4.29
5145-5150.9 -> 4.07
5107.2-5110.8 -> 3.77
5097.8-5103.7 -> 3.81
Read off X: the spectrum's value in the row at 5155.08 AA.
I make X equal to 3.78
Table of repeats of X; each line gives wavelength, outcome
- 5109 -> 3.77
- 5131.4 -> 3.04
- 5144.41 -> 3.38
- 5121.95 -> 4.47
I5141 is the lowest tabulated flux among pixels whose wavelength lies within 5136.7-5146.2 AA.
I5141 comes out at 3.07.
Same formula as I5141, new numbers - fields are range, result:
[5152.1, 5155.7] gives 3.69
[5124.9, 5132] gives 3.04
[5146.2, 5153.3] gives 3.26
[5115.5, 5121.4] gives 3.27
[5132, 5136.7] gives 3.28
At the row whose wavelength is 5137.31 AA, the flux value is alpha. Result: 3.67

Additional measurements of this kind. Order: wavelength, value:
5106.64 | 3.68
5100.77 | 3.27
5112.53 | 4.27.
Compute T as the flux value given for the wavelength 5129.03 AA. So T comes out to 3.76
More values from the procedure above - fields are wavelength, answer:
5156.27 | 3.84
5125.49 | 3.78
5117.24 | 4.29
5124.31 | 3.73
